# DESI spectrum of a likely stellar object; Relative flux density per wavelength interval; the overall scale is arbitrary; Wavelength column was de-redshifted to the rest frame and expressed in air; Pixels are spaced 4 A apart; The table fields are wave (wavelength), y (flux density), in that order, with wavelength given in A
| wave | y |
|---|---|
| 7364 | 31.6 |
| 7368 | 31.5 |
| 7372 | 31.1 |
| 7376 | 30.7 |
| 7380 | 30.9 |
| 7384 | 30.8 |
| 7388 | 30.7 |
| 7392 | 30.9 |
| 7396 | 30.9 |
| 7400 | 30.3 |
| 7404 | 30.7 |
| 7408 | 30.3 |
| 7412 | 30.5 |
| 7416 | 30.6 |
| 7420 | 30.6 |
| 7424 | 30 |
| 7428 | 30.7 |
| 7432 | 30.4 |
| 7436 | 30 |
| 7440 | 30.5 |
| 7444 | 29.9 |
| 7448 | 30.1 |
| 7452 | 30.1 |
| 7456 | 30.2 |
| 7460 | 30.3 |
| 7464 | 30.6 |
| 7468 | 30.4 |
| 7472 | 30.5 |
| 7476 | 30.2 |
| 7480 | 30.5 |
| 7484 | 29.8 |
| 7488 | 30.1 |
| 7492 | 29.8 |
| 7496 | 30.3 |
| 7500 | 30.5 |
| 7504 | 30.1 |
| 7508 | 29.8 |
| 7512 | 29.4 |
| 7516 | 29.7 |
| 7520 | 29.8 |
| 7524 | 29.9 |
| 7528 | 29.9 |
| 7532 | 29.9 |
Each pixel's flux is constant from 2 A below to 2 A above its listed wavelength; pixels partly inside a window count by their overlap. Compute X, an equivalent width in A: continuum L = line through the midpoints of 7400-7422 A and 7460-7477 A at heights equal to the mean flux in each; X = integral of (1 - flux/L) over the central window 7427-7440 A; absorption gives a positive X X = 0.05 A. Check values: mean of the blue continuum 30.5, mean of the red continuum 30.4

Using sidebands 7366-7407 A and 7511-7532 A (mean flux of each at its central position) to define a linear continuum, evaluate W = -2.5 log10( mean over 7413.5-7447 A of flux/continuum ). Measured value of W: 0.01 mag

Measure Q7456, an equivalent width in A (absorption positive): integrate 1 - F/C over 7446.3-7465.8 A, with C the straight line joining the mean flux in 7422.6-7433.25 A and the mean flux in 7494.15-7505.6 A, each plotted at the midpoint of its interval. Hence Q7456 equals 0.06 A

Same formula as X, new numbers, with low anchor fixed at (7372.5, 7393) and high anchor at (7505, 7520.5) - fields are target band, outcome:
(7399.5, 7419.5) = 0.1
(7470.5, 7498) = -0.2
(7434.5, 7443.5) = 0.0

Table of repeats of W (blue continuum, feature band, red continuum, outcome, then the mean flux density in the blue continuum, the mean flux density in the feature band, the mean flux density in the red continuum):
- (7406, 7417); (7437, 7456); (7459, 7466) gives 0.01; 30.5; 30.1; 30.5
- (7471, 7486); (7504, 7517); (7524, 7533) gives 0.01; 30.2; 29.7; 29.9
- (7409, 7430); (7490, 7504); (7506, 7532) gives -0.01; 30.5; 30.2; 29.8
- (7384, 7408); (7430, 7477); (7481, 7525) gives 0.00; 30.7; 30.3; 29.9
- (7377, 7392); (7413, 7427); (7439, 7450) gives 0.00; 30.8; 30.4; 30.1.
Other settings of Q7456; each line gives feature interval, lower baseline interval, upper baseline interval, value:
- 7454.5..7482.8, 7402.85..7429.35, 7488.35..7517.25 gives -0.2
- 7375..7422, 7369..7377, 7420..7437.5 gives 0.0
